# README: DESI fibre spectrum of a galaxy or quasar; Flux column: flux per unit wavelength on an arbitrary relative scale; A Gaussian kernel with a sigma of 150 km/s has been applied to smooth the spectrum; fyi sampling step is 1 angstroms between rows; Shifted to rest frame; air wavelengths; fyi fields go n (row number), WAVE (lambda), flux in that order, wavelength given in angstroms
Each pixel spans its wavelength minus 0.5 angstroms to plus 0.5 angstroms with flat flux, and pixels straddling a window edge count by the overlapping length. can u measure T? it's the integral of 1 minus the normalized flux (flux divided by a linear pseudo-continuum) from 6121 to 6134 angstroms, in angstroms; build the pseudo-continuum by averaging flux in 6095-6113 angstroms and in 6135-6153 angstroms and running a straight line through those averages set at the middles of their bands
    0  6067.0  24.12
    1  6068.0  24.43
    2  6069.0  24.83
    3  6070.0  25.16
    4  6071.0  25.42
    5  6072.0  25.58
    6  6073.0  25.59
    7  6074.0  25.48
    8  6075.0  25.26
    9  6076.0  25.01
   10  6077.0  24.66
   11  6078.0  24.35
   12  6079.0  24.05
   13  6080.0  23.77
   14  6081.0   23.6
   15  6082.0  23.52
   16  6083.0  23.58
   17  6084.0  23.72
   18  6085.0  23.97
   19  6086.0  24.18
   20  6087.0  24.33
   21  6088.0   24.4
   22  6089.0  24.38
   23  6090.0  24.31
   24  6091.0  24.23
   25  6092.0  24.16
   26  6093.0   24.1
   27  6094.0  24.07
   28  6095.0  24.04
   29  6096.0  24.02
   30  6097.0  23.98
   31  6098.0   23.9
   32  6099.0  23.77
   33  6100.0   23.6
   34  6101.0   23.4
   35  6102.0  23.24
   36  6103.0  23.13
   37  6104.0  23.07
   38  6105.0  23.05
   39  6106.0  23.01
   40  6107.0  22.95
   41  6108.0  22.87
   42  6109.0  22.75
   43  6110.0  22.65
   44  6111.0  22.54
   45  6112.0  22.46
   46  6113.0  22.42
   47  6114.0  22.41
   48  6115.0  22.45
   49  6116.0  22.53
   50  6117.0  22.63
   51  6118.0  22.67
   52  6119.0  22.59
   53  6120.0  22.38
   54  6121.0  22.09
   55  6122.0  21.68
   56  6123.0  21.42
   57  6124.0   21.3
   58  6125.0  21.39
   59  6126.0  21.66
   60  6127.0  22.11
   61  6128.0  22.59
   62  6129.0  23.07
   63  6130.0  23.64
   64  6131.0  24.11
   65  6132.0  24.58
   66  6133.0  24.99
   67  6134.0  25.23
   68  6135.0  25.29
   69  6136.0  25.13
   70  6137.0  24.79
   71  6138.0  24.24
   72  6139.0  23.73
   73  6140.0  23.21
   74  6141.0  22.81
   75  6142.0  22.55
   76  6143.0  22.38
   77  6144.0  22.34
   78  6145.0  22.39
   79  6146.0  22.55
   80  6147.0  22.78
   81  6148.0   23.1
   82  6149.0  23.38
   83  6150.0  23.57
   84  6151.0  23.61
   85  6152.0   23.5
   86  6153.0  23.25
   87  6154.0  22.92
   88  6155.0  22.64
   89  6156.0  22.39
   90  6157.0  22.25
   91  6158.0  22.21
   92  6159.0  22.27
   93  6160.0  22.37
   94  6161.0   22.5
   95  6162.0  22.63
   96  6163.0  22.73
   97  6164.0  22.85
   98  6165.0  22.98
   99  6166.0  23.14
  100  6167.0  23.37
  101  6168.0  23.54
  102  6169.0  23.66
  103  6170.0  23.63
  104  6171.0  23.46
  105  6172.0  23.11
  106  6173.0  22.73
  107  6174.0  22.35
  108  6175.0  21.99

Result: 0.28 angstroms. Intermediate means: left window 23.2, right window 23.4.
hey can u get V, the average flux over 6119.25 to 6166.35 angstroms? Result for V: 23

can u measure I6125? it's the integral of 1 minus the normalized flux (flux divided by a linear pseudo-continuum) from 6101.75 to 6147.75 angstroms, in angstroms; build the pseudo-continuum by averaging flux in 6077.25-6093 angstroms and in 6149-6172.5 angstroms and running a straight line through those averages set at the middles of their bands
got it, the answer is 1.1 angstroms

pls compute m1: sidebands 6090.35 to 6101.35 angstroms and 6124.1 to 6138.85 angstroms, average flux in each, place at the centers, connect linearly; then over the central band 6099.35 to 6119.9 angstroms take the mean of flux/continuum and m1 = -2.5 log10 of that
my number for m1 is 0.05 mag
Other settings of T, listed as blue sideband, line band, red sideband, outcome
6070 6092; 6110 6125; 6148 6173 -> 1.0 angstroms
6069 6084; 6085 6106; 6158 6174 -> 0.4 angstroms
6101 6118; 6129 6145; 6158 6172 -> -0.7 angstroms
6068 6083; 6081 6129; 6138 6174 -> 1.9 angstroms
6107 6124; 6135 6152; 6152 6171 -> -0.5 angstroms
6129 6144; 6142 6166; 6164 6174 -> 0.8 angstroms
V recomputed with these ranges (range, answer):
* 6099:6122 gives 22.8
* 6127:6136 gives 24.1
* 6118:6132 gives 22.4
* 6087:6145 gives 23.2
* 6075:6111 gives 23.8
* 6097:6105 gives 23.5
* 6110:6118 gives 22.5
